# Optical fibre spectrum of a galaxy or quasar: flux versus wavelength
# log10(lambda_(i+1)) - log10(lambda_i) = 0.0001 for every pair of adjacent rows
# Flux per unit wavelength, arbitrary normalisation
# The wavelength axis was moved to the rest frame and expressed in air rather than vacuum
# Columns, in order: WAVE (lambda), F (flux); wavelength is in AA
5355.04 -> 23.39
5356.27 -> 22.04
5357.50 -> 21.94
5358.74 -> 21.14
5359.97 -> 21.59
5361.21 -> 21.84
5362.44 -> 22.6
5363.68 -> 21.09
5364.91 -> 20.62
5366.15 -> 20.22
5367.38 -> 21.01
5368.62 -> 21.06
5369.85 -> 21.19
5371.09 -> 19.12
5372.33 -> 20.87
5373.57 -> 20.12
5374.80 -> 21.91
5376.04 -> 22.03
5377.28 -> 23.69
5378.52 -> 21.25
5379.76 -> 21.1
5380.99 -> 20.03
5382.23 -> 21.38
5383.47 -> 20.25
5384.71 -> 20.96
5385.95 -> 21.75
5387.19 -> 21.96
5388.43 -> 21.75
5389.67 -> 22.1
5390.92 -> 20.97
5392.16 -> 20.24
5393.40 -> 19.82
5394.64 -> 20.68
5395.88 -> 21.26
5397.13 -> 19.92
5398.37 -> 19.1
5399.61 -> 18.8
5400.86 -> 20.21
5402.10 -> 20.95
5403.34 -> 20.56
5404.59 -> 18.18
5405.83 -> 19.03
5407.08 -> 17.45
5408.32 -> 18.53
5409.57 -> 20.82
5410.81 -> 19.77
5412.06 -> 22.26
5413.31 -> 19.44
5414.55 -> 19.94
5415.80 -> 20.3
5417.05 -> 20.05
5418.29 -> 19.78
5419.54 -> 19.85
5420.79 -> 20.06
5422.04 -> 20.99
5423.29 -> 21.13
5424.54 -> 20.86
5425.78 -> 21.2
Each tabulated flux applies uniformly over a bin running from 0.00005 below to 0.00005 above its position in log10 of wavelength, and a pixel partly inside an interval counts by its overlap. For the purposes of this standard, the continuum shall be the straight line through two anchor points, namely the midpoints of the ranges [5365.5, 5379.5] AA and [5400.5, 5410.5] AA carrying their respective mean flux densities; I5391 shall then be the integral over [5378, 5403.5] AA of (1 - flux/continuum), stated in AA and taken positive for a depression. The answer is -0.6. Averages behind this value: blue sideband 21.1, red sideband 19.5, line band 20.7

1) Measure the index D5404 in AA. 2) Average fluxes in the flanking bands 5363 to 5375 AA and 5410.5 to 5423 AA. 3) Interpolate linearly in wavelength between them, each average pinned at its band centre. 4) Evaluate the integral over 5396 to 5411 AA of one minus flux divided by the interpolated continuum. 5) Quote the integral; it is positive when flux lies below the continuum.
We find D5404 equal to 0.7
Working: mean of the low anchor 20.7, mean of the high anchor 20.3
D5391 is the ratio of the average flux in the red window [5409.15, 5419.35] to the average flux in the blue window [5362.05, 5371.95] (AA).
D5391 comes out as 0.97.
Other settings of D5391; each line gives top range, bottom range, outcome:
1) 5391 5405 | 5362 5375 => 0.96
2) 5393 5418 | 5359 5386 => 0.94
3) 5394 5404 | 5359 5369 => 0.95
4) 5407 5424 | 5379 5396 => 0.96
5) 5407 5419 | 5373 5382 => 0.93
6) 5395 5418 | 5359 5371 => 0.94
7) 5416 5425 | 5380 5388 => 0.97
